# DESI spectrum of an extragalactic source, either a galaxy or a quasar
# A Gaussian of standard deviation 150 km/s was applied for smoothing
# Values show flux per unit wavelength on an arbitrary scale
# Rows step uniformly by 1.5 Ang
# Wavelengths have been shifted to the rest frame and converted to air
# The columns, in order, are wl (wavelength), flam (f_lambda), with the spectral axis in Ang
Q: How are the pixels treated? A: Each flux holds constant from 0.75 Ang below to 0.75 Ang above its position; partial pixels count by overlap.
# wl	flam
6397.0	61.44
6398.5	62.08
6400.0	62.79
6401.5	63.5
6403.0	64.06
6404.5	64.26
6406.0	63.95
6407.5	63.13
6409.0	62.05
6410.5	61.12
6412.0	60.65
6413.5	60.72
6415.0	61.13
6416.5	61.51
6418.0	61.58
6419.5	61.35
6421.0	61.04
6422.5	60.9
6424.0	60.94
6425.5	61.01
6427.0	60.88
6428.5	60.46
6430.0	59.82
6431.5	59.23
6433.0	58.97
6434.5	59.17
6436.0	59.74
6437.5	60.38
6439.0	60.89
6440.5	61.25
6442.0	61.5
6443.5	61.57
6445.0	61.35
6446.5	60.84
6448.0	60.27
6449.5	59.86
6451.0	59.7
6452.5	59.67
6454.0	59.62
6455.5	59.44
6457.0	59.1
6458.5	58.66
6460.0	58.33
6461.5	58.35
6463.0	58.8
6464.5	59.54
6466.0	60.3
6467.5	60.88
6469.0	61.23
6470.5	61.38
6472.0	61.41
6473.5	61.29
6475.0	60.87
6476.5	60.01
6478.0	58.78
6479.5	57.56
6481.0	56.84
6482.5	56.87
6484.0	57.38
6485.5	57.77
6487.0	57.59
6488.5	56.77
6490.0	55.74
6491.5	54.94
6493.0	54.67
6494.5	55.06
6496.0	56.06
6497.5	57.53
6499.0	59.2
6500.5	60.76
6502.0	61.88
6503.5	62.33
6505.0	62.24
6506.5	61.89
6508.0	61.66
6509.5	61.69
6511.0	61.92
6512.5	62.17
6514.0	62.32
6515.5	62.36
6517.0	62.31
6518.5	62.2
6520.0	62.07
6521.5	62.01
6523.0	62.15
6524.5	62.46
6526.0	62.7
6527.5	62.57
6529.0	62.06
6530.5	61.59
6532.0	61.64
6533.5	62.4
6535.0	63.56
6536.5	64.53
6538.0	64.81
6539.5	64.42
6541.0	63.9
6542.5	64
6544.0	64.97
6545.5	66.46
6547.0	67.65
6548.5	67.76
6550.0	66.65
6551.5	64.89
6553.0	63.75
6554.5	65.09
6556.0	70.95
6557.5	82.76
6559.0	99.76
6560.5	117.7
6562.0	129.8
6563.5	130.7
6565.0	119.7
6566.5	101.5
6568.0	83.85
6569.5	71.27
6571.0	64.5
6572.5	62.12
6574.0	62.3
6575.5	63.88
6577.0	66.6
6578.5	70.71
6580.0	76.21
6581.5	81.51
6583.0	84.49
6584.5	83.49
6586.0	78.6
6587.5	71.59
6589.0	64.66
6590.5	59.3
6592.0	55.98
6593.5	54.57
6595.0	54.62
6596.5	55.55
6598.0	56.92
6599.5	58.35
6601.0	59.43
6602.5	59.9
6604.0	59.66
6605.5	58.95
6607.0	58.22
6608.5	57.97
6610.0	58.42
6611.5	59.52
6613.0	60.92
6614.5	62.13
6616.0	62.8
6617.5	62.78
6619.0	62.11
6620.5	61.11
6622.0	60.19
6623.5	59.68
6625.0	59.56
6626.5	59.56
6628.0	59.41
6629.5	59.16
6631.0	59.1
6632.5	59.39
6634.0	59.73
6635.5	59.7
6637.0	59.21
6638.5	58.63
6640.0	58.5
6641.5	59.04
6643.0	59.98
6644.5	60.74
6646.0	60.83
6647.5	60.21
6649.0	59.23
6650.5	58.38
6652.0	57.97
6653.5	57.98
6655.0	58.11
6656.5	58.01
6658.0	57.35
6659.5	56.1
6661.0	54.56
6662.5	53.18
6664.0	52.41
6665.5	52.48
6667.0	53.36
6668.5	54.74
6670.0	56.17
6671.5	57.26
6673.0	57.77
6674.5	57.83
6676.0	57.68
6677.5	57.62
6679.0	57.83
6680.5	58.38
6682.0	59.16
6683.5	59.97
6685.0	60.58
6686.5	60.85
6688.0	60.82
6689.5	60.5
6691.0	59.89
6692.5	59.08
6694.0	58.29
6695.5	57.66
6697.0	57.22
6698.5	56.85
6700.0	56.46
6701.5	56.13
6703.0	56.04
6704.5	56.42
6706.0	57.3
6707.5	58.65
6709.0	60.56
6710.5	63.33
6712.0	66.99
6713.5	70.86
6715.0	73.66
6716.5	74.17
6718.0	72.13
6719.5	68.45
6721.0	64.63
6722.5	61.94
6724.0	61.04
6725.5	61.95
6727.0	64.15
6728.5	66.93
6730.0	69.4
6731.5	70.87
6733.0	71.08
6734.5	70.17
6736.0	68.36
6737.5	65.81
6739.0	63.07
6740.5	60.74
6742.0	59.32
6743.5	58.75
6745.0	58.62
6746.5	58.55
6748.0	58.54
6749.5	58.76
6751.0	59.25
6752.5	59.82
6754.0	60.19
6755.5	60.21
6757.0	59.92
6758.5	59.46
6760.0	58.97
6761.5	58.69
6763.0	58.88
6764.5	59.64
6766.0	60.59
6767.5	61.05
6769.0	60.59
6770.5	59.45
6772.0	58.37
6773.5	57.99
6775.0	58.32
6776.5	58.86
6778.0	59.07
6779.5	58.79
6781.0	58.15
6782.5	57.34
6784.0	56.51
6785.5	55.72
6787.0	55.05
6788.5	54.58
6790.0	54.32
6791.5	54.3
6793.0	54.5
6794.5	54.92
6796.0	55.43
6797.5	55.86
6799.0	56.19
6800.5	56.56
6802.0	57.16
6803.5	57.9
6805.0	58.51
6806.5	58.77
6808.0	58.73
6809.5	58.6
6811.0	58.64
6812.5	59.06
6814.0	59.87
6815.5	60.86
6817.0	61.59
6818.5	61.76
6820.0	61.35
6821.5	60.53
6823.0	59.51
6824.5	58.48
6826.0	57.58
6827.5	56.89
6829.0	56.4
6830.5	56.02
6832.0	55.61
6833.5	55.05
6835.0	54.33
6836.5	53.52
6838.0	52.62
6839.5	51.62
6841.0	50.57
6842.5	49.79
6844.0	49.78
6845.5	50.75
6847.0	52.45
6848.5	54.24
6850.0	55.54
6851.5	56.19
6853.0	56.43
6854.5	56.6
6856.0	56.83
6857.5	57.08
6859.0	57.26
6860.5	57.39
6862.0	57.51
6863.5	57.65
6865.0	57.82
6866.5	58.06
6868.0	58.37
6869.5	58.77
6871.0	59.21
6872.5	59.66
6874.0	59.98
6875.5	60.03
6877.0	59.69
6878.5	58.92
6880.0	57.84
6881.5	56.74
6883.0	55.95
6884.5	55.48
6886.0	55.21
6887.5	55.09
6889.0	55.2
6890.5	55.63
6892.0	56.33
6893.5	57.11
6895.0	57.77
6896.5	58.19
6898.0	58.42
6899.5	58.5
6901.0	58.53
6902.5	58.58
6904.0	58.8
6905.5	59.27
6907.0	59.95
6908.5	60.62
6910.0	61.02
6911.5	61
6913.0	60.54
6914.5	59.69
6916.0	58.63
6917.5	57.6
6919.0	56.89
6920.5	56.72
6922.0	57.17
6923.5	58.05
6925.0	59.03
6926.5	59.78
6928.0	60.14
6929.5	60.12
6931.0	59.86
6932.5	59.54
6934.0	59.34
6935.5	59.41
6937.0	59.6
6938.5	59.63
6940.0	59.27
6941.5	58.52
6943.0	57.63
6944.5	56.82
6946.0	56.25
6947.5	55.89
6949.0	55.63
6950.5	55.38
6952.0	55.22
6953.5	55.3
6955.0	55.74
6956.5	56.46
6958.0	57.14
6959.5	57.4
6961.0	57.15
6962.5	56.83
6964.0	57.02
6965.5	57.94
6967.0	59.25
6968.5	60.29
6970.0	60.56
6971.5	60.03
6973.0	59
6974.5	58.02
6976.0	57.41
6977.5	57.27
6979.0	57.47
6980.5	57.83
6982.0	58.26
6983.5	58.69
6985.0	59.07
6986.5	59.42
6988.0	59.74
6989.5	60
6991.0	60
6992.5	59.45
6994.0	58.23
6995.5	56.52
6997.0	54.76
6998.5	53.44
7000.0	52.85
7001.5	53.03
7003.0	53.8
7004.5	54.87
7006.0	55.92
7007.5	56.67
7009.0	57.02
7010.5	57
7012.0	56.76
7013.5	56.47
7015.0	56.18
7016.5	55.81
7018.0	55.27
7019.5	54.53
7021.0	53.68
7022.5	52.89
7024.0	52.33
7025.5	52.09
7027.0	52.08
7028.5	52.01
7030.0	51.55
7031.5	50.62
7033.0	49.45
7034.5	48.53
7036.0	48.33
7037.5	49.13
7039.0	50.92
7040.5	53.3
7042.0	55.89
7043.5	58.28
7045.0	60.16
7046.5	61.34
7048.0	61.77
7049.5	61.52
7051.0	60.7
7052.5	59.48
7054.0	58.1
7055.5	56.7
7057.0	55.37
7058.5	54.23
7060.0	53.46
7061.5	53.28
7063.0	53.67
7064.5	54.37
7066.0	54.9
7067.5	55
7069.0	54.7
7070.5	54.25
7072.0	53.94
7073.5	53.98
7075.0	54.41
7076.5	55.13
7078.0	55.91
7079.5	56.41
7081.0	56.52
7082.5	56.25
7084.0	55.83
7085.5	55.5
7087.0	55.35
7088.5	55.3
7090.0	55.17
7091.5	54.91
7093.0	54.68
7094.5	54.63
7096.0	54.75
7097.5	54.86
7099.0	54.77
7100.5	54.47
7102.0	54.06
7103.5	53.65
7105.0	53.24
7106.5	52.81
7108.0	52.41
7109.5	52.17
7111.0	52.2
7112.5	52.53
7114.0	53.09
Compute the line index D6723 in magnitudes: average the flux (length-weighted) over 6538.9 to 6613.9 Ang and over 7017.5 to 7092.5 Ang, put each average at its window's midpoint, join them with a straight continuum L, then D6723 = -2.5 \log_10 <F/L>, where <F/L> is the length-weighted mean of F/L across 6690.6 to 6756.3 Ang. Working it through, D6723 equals 0.07 mag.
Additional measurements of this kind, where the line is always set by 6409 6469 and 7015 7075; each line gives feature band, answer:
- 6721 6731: -0.12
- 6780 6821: -0.01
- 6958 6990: -0.06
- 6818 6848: 0.03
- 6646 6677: 0.03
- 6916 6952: -0.05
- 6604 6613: 0.00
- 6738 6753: -0.04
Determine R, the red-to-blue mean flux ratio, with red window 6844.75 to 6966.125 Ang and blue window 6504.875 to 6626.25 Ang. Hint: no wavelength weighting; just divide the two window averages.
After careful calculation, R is 0.85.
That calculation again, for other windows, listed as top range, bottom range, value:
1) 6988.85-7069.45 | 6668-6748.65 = 0.89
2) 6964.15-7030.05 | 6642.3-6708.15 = 0.98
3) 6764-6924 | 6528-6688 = 0.88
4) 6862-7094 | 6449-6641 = 0.88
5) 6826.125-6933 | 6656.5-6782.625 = 0.95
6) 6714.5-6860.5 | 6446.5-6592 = 0.89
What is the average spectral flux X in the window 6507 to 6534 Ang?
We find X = 62.1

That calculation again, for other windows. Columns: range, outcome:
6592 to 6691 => 58.5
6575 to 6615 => 64.2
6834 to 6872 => 55.2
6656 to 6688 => 56.9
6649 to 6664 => 56.7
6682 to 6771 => 61.9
